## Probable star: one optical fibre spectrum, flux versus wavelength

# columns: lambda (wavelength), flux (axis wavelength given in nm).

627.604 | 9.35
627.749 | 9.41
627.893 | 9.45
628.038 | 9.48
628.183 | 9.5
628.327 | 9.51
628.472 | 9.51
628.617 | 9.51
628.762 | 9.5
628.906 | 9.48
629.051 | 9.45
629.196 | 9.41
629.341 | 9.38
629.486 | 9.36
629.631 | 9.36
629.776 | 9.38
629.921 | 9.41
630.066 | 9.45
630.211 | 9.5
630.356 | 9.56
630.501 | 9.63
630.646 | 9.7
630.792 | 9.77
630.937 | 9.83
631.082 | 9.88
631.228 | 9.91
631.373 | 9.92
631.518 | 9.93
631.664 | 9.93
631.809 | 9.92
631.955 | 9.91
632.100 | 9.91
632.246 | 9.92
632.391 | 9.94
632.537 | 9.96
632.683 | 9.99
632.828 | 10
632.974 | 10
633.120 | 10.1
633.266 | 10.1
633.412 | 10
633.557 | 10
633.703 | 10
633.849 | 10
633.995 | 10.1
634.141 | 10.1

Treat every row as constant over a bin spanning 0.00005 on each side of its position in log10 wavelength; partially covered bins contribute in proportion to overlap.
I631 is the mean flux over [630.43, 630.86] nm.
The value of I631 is 9.69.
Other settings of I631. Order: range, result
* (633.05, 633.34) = 10.1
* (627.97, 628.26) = 9.5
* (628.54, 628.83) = 9.49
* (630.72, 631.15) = 9.84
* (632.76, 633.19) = 10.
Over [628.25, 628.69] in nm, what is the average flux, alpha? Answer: 9.51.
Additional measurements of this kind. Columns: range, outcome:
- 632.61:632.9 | 10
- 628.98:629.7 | 9.39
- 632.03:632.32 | 9.92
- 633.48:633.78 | 10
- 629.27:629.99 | 9.38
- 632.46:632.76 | 9.97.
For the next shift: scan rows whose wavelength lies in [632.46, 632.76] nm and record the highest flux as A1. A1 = 9.99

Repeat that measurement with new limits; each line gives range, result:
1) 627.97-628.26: 9.5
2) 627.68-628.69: 9.51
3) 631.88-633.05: 10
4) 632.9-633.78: 10.1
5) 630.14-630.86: 9.77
